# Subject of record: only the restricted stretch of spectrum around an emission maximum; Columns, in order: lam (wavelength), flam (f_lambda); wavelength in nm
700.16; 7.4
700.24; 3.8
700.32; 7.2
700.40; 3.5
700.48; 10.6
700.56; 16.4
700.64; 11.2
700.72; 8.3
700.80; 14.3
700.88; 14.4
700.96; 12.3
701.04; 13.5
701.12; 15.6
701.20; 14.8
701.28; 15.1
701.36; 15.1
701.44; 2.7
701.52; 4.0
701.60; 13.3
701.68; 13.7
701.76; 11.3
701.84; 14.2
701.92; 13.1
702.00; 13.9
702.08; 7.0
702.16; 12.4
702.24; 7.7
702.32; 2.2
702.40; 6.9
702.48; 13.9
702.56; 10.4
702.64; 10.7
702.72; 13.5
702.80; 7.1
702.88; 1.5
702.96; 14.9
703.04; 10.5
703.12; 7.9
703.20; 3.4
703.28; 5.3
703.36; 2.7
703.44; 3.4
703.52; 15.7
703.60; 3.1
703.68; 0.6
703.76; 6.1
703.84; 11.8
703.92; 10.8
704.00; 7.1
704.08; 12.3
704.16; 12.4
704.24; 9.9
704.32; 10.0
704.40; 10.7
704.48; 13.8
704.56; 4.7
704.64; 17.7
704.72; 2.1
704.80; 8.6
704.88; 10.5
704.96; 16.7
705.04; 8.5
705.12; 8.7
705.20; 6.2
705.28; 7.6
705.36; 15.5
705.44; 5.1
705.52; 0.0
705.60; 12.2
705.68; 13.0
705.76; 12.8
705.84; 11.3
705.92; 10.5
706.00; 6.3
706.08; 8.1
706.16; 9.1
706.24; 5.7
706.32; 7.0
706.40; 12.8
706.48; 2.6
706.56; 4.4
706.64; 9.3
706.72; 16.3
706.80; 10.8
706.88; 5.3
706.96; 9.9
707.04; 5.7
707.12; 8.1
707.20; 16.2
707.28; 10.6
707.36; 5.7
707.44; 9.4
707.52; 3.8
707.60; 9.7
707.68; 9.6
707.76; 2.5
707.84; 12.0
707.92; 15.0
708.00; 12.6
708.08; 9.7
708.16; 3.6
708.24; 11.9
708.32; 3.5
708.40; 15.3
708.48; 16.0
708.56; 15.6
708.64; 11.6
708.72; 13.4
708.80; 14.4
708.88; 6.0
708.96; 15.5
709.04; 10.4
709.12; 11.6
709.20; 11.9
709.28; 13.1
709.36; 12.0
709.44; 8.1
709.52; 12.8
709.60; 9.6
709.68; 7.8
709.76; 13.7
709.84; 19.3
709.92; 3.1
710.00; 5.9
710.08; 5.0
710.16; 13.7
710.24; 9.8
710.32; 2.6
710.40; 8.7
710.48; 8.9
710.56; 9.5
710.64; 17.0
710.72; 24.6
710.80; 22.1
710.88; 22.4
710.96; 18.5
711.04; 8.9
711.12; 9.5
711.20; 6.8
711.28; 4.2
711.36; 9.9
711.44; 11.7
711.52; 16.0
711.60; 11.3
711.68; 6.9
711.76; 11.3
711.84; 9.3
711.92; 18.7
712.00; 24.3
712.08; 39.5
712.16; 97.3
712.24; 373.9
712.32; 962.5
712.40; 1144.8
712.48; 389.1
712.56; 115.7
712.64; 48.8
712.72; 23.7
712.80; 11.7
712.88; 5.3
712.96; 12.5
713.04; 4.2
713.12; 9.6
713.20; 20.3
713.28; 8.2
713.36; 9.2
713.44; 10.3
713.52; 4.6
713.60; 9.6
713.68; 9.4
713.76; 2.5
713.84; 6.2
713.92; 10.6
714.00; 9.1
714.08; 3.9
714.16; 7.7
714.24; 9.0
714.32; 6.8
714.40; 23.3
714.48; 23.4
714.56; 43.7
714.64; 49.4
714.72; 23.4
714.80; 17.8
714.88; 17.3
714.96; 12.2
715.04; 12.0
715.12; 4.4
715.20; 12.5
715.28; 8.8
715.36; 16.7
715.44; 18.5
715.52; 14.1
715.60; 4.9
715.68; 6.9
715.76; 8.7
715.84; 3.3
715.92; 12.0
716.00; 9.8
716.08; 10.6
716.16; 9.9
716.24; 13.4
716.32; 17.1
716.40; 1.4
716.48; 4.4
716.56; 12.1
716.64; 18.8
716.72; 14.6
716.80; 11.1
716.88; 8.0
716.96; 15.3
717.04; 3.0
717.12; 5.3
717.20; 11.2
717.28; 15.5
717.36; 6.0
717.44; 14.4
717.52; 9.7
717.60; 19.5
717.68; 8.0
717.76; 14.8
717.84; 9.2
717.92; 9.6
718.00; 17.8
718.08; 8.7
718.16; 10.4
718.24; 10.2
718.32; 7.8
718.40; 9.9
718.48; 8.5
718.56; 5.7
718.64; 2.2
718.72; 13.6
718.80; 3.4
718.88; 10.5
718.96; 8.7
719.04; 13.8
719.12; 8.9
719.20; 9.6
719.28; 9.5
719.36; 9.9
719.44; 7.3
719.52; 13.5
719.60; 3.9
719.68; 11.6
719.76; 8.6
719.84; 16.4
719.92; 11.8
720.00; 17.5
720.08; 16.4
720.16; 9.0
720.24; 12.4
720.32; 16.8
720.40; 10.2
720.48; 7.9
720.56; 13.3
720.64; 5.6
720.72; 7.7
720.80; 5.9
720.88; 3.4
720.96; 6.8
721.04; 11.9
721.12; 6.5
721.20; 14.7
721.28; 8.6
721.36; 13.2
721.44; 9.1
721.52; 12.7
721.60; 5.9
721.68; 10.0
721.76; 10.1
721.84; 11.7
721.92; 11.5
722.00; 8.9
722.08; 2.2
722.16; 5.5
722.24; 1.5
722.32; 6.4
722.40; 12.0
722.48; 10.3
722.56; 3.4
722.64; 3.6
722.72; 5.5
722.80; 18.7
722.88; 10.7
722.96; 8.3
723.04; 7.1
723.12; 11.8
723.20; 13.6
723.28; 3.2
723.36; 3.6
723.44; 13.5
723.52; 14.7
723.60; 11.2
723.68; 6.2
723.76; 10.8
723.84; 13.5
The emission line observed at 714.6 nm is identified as [N II]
